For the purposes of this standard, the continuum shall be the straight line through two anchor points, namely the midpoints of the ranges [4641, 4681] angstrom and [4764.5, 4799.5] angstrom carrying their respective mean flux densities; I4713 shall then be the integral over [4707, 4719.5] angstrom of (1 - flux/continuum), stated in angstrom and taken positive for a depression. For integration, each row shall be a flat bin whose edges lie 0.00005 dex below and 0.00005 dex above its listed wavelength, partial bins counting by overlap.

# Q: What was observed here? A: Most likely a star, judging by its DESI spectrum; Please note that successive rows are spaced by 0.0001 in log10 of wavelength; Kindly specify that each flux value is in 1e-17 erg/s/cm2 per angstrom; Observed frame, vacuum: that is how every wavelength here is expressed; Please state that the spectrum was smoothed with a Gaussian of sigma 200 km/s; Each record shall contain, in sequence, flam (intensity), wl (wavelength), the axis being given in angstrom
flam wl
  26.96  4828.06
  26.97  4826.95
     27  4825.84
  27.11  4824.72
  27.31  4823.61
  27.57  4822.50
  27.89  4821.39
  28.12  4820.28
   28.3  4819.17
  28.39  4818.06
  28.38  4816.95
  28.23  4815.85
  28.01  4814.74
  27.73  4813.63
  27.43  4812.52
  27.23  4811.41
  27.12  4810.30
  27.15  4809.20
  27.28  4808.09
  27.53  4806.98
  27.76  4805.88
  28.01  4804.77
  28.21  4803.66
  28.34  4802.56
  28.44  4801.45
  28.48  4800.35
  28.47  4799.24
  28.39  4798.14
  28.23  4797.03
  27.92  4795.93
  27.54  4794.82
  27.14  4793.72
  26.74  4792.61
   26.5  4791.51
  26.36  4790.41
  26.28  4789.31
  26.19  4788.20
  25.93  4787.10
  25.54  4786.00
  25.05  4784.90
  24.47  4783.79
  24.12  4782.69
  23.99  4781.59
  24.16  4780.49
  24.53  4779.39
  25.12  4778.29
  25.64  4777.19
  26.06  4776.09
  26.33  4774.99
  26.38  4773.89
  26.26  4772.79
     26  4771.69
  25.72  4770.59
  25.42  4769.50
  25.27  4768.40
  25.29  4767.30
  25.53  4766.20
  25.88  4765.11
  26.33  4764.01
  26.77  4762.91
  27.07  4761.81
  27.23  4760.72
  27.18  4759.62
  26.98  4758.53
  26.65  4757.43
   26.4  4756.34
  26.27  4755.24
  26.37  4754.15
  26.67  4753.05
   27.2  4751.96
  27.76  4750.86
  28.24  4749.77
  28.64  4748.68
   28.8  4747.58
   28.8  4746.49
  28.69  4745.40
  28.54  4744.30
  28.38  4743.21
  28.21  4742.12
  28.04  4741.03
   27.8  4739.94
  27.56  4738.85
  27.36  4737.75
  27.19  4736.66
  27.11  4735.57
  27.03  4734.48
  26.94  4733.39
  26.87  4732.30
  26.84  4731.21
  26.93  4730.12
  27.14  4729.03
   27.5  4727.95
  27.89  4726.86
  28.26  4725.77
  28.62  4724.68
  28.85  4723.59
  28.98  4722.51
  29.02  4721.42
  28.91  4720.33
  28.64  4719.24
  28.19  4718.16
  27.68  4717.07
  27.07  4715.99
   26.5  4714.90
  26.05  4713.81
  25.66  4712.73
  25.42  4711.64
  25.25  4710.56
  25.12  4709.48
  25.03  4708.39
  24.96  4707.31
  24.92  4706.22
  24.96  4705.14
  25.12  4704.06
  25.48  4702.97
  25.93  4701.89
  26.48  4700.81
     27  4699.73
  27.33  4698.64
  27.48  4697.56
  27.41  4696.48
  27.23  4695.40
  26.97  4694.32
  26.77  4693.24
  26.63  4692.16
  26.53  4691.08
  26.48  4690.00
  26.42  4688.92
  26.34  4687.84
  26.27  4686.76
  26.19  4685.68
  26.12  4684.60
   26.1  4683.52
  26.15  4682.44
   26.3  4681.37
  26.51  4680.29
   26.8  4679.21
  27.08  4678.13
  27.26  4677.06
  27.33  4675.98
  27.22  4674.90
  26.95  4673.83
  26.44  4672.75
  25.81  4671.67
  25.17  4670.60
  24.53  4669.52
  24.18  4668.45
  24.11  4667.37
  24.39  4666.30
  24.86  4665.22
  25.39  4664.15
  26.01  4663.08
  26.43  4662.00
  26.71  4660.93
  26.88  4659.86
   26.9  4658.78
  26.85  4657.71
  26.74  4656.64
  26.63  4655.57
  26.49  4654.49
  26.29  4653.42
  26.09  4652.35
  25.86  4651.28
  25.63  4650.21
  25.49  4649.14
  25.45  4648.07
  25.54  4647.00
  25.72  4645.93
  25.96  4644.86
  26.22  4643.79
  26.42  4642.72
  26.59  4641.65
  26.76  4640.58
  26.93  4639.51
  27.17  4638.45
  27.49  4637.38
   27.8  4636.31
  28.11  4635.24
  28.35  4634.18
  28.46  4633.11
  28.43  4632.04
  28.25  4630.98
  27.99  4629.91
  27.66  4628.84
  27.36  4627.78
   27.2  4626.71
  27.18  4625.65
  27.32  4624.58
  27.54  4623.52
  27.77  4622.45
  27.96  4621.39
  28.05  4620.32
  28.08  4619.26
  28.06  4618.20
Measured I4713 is -0.11 angstrom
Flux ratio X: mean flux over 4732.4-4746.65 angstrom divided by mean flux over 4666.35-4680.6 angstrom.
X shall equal 1.07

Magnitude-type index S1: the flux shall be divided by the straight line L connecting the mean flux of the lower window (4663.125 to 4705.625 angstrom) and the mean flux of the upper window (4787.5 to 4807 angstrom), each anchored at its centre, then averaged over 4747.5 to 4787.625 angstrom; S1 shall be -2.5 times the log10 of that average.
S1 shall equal 0.04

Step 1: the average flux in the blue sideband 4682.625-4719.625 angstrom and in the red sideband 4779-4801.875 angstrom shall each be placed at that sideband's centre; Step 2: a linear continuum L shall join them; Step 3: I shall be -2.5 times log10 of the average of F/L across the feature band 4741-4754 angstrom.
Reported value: -0.07 mag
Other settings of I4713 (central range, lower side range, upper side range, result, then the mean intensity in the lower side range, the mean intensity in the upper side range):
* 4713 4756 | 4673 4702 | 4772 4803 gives -1.9 angstrom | 26.7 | 26.4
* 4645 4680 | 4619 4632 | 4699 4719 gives 1.2 angstrom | 27.7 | 26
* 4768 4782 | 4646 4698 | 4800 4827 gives 1.0 angstrom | 26.2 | 27.8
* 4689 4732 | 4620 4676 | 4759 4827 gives -0.3 angstrom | 26.6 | 26.8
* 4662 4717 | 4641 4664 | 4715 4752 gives 1.8 angstrom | 26.2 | 27.9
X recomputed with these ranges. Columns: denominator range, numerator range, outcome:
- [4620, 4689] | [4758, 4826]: 1.01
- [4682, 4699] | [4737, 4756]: 1.04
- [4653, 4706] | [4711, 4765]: 1.05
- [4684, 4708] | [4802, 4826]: 1.05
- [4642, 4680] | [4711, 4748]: 1.06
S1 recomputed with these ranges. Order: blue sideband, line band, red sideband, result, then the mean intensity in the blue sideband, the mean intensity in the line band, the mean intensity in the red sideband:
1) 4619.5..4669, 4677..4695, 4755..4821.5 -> 0.008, 26.7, 26.5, 26.7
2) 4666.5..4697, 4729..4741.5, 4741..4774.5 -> -0.017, 26.3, 27.2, 27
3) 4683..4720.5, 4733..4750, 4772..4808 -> -0.059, 26.4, 28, 26.6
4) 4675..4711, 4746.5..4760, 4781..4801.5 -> -0.035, 26.3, 27.3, 26.6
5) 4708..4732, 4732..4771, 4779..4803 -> -0.008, 27.3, 27.1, 26.5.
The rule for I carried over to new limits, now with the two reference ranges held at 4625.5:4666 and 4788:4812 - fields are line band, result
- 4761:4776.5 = 0.054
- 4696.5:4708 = 0.041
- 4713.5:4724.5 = -0.037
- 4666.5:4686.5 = 0.032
